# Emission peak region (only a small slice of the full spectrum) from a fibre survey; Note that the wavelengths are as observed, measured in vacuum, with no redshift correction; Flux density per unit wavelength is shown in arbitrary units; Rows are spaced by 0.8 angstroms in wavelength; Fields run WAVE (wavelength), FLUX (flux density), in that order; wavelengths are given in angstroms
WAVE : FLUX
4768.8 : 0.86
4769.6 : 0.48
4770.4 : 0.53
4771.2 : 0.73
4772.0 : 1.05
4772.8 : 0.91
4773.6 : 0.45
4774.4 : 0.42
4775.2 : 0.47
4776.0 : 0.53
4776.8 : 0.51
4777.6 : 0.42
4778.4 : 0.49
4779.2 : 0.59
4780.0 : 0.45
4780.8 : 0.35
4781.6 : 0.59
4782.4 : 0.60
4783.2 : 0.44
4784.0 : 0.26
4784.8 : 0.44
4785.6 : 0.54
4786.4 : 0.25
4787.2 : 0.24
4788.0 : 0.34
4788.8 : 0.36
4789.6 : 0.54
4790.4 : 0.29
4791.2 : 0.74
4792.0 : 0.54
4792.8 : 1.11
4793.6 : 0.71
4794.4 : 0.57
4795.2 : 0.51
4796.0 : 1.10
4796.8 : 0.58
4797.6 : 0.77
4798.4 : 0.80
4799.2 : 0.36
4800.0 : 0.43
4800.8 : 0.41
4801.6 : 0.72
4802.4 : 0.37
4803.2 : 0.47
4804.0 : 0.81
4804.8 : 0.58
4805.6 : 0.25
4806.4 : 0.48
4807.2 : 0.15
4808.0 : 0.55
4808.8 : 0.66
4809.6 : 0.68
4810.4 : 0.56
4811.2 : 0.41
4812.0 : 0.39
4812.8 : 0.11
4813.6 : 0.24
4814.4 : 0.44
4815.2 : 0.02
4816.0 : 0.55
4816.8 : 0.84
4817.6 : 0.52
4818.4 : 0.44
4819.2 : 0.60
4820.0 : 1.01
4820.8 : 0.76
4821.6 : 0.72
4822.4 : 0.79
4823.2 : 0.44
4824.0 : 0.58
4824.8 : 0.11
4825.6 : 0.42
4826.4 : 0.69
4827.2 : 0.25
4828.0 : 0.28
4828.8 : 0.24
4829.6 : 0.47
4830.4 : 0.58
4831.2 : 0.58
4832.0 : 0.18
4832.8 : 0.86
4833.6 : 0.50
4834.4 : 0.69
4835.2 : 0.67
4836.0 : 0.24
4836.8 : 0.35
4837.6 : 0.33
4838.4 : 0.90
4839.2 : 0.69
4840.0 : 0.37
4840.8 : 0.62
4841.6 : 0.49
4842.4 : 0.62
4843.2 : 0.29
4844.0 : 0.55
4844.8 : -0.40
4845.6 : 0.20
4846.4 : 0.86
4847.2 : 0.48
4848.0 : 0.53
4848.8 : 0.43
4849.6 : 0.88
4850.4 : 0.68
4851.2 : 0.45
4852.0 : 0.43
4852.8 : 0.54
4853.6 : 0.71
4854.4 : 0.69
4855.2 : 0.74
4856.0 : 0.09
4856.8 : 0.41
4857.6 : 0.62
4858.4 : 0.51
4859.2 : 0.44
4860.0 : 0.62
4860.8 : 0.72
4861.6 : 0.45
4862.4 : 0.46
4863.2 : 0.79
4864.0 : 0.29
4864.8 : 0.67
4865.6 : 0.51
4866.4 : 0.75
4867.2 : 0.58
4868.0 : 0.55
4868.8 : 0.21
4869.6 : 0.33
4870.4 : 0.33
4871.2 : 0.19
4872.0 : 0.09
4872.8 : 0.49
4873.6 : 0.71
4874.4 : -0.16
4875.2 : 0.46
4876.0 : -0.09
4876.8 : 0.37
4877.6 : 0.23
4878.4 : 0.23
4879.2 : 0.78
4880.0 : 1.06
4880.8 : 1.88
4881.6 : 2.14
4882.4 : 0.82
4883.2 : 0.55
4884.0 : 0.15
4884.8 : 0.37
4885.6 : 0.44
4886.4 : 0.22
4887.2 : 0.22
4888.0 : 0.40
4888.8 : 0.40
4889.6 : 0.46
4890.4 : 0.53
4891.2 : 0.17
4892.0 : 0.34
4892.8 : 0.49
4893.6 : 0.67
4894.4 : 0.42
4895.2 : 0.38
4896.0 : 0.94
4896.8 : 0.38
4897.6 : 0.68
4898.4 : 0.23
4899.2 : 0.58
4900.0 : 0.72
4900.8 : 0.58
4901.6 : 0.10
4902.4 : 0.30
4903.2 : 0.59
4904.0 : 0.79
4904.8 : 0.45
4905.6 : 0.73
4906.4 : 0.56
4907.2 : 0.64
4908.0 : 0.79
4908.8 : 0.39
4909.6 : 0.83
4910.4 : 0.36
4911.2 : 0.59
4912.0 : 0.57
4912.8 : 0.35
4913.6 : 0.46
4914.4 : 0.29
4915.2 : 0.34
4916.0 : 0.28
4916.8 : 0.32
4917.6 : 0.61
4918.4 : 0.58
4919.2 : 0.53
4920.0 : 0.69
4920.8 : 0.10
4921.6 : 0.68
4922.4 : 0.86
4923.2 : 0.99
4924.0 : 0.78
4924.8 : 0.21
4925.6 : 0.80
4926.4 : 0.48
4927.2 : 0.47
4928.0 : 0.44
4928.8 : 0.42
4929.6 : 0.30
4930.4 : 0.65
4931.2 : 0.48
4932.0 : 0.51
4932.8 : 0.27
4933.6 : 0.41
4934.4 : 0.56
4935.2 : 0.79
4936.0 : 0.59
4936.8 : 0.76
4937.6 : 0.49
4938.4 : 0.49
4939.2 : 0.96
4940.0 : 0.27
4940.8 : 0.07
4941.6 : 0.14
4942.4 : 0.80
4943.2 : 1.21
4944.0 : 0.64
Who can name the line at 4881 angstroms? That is H-gamma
